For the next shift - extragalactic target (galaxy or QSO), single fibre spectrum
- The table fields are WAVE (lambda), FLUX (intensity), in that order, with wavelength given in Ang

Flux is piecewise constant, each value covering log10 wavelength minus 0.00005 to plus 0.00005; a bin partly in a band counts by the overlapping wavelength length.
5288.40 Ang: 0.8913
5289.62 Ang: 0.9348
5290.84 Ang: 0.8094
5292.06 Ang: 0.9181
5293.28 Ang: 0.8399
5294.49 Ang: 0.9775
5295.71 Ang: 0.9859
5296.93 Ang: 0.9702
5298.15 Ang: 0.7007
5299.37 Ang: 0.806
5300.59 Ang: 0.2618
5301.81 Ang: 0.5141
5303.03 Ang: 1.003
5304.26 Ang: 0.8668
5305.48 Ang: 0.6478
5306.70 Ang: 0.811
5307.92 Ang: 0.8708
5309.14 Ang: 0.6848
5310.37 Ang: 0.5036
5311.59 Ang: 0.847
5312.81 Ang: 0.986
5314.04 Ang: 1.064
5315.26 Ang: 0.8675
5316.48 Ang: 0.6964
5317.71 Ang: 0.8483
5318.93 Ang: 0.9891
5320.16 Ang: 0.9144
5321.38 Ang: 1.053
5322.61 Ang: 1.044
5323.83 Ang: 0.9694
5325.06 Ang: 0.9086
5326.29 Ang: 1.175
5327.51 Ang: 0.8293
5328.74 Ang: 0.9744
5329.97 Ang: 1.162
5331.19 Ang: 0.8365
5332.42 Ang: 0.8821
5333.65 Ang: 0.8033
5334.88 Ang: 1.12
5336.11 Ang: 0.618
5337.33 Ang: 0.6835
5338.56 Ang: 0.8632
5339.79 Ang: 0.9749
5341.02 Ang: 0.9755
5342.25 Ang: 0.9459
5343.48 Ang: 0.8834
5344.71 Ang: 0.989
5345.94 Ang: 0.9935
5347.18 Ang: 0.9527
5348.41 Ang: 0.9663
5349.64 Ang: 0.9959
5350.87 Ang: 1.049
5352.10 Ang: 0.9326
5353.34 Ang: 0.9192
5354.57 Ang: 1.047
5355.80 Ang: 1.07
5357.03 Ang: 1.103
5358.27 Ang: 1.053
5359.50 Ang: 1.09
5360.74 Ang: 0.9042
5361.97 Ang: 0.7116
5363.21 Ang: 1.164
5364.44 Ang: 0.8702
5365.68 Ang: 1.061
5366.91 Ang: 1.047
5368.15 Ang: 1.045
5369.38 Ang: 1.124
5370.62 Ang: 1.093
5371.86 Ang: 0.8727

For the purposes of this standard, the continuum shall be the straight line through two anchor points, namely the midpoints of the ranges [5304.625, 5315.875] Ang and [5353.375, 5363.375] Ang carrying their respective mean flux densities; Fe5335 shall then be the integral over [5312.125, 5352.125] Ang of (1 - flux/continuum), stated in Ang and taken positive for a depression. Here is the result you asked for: -1.8 Ang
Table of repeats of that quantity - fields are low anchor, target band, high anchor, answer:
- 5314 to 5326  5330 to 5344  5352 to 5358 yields 1.35 Ang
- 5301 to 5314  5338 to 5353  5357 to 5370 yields -0.37 Ang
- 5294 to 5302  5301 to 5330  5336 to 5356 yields -1.81 Ang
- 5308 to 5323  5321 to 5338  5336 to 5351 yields -0.67 Ang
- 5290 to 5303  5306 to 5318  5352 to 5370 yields 0.41 Ang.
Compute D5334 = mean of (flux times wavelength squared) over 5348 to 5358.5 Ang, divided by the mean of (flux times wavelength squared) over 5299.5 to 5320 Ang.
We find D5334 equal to 1.32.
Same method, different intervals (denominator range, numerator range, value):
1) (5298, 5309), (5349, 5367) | 1.42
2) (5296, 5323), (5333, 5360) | 1.19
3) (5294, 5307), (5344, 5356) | 1.30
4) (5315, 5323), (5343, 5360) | 1.11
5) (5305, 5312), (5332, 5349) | 1.26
